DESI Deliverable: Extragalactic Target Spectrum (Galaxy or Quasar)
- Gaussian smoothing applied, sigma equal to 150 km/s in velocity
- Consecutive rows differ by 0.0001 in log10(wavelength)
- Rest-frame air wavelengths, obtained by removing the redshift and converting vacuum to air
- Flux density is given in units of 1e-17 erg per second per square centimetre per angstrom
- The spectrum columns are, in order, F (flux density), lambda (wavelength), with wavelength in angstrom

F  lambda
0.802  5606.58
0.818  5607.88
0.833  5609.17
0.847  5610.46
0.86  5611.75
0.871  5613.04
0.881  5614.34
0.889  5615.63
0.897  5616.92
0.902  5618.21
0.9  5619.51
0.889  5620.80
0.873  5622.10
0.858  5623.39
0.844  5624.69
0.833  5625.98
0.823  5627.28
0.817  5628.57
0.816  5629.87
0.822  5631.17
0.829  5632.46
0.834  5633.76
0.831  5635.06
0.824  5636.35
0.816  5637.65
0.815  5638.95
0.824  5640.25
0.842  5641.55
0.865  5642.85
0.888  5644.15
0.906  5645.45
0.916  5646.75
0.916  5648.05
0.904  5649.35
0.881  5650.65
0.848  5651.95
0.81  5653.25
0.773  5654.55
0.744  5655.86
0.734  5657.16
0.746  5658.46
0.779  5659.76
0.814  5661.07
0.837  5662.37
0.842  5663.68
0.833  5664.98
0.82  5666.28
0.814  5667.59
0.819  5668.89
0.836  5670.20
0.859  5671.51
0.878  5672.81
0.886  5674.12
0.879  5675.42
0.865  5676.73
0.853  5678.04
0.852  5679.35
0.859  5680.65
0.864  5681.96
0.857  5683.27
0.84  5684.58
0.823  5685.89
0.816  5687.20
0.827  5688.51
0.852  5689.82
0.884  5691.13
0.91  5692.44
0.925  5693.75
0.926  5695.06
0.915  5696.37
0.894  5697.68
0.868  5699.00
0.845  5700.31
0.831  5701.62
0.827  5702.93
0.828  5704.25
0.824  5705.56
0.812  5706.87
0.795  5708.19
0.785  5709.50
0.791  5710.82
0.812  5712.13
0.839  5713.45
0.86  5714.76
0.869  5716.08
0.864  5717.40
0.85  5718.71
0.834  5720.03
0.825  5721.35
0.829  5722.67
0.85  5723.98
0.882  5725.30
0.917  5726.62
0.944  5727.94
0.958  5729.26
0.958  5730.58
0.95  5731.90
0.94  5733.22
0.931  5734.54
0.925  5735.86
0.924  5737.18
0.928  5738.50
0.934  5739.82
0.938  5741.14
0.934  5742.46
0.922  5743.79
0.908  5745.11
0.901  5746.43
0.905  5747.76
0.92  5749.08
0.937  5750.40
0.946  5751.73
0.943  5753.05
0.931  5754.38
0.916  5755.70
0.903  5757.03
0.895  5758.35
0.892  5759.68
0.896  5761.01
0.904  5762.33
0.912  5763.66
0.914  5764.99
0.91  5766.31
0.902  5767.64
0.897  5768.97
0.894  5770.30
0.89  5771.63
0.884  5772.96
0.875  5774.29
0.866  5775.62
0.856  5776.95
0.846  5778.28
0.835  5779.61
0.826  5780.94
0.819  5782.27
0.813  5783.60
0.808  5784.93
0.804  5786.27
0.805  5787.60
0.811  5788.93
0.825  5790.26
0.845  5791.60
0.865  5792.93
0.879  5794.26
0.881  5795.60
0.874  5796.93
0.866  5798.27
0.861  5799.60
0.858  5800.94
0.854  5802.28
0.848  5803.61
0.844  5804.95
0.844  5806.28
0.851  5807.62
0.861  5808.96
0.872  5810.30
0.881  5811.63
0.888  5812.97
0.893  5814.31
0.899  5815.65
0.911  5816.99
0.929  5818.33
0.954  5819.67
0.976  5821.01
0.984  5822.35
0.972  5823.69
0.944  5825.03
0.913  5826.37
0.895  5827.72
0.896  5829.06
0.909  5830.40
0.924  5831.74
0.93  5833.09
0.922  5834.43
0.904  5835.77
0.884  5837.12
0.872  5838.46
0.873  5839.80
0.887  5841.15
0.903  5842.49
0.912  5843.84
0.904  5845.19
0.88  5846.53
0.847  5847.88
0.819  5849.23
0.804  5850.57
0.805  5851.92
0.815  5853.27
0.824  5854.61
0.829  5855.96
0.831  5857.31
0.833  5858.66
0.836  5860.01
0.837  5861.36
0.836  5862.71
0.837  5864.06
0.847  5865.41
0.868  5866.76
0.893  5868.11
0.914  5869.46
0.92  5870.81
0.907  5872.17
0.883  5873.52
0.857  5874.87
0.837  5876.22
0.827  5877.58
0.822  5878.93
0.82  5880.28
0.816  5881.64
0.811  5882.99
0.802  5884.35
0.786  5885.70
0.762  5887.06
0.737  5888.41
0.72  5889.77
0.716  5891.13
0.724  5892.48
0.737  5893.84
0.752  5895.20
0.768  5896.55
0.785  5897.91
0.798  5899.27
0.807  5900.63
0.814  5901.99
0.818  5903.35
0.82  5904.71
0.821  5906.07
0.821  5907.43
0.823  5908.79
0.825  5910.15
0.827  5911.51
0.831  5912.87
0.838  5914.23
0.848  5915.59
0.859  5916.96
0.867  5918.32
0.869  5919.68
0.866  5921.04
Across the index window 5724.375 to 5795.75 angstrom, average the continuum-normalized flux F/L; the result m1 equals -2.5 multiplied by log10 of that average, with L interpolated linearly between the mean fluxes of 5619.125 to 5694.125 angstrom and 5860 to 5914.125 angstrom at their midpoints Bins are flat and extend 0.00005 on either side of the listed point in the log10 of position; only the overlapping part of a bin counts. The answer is -0.08 mag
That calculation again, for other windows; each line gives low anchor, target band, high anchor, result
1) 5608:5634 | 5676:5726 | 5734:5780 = 0.045 mag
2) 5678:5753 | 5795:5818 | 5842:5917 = -0.028 mag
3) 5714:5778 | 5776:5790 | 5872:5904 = 0.065 mag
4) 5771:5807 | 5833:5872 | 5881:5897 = -0.094 mag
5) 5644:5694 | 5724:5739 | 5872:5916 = -0.118 mag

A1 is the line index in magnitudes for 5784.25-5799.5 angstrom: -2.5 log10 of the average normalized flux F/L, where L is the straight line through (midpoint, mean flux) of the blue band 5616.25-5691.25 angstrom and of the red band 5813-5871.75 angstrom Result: 0.04 mag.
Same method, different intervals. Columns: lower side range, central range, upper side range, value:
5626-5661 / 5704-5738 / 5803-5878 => -0.03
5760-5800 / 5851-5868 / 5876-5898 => -0.05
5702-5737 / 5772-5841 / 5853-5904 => -0.05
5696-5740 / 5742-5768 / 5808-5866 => -0.05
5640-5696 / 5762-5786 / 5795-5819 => 0.00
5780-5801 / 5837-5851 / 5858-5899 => -0.06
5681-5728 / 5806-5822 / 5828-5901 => -0.07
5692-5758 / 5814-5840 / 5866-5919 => -0.09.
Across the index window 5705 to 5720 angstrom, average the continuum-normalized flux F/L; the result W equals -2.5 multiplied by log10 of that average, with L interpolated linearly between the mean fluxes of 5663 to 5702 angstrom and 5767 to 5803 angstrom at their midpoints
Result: 0.04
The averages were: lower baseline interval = 0.859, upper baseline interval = 0.853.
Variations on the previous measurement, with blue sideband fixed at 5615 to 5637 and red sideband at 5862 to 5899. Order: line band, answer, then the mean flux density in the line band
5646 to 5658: 0.02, 0.836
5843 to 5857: -0.03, 0.844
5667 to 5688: -0.01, 0.85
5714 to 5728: -0.03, 0.862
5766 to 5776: -0.07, 0.889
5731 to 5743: -0.12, 0.935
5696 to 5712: 0.01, 0.832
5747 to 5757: -0.11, 0.926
